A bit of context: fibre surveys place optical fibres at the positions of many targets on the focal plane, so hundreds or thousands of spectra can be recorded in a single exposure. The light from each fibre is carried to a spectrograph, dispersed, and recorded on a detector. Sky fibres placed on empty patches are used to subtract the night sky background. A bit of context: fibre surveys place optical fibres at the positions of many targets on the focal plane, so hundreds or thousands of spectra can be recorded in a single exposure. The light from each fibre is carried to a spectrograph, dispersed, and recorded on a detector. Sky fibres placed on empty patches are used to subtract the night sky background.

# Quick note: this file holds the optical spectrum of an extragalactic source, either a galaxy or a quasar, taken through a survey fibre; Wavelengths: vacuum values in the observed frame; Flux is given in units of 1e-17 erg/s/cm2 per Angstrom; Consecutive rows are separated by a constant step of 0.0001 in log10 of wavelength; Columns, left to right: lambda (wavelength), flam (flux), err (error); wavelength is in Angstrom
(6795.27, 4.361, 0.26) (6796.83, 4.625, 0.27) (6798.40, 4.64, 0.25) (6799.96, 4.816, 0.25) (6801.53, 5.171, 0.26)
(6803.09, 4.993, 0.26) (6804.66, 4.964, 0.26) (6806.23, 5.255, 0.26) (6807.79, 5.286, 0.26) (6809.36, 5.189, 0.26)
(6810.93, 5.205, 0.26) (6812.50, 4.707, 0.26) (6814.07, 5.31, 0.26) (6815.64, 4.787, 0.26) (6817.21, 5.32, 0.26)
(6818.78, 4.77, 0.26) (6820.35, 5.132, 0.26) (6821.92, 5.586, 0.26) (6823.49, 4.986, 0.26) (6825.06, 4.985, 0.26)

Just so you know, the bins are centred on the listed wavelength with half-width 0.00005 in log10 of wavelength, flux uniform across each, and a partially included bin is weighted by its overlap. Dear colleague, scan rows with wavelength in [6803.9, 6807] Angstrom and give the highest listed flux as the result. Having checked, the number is 5.255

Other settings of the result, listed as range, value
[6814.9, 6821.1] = 5.32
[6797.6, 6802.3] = 5.171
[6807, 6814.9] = 5.31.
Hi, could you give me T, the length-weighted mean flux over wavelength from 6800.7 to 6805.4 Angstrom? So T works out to 5.04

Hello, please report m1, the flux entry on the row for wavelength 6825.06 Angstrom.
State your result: 4.985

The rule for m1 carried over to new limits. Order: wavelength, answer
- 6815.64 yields 4.787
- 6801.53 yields 5.171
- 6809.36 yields 5.189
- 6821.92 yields 5.586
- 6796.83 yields 4.625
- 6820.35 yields 5.132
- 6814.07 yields 5.31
